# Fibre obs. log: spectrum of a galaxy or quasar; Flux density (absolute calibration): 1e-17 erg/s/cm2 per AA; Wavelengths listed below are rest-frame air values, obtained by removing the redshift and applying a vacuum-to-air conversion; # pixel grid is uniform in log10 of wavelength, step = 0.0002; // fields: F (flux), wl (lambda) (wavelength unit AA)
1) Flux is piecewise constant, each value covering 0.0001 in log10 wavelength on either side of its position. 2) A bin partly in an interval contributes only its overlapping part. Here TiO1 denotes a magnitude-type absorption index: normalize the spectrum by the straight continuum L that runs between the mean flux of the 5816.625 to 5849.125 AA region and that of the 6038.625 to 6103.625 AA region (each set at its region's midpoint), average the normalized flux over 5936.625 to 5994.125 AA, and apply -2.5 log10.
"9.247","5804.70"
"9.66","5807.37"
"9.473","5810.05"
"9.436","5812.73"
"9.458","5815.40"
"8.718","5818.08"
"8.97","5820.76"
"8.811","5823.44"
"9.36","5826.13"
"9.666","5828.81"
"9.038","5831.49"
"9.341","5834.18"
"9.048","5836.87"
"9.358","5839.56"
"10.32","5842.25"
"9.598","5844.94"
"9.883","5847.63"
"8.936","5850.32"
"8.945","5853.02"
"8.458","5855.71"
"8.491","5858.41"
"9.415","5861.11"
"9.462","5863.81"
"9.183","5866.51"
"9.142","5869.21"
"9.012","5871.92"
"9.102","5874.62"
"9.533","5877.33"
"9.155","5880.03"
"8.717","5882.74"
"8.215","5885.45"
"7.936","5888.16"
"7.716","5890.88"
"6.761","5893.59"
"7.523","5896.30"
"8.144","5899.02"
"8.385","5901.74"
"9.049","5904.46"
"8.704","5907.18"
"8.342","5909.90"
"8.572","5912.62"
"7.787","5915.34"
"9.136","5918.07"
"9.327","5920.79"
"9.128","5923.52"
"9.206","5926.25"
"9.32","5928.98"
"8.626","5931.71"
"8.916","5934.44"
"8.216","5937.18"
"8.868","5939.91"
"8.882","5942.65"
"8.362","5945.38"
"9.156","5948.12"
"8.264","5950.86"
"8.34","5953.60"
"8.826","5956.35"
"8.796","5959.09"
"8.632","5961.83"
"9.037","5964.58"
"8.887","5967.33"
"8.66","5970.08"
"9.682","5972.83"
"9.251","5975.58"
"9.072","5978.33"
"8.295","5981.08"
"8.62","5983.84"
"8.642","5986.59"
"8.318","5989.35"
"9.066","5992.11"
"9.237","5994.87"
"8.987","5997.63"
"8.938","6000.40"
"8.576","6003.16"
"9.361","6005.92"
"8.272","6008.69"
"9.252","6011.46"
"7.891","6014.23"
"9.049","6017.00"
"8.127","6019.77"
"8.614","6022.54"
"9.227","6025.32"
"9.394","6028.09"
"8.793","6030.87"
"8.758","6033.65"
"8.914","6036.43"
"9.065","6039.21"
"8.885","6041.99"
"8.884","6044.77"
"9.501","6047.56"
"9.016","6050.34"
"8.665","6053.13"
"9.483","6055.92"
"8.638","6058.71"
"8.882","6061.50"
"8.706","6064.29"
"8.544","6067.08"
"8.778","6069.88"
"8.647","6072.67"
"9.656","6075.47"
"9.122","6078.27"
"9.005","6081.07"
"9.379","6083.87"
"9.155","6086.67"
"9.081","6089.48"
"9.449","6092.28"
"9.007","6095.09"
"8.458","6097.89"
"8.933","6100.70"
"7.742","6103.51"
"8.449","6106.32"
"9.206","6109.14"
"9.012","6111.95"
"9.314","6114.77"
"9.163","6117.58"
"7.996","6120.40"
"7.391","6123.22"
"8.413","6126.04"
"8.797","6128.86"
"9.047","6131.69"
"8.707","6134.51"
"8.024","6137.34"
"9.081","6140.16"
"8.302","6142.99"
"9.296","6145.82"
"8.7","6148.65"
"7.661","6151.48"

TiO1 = 0.04 mag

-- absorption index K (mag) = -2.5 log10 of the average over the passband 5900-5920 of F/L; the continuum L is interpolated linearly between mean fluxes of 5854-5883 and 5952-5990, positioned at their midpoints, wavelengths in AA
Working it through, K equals 0.05 mag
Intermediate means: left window 9.07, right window 8.8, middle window 8.58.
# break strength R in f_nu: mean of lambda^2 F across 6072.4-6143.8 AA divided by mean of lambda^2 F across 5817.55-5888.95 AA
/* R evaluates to 1.05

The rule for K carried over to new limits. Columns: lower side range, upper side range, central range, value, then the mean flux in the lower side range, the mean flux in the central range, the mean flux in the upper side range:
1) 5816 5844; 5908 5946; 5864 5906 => 0.057 mag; 9.27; 8.53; 8.77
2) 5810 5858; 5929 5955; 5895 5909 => 0.065 mag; 9.25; 8.36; 8.66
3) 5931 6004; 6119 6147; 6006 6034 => -0.009 mag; 8.79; 8.76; 8.5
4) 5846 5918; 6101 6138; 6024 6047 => -0.050 mag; 8.65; 9.01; 8.58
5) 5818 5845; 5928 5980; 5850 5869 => 0.024 mag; 9.3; 9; 8.83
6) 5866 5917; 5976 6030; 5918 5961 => -0.027 mag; 8.46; 8.82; 8.79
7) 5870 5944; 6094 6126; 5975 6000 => -0.027 mag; 8.61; 8.82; 8.6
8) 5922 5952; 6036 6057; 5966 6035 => 0.014 mag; 8.82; 8.84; 9.05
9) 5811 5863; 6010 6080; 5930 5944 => 0.043 mag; 9.23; 8.72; 8.9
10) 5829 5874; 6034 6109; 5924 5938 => 0.028 mag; 9.24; 8.9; 8.93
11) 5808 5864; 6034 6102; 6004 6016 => 0.044 mag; 9.25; 8.7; 8.99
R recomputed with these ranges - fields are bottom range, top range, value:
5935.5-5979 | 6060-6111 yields 1.05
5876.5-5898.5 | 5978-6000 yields 1.11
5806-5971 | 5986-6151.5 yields 1.06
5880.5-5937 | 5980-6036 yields 1.07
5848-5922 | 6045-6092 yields 1.11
